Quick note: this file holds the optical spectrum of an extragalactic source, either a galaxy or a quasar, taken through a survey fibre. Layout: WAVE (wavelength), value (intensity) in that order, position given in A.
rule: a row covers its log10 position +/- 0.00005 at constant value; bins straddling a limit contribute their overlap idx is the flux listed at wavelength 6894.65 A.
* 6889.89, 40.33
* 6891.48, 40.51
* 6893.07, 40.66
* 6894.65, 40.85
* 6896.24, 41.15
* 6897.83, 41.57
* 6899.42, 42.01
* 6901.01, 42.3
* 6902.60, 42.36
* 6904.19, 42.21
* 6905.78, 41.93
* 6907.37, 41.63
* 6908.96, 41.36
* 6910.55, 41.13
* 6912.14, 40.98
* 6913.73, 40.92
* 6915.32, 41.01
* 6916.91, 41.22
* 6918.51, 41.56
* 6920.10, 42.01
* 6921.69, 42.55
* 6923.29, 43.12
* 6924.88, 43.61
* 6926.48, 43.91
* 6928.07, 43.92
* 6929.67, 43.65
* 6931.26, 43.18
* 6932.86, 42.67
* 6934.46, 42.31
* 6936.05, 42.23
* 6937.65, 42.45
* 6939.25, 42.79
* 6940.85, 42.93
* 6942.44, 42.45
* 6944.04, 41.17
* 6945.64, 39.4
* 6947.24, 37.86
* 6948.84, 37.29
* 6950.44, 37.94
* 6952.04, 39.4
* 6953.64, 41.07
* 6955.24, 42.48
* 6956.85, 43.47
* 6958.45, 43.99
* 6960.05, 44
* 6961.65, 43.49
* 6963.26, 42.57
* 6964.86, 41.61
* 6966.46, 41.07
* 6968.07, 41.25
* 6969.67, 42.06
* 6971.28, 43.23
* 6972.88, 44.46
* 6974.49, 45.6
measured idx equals 40.85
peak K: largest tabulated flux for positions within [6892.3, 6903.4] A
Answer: 42.36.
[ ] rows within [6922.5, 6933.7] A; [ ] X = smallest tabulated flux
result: 42.67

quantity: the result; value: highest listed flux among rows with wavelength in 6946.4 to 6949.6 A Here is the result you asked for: 37.86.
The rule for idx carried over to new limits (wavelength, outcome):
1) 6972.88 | 44.46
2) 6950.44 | 37.94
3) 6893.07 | 40.66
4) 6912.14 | 40.98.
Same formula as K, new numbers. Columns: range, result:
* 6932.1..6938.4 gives 42.67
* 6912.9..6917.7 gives 41.22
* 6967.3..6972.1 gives 43.23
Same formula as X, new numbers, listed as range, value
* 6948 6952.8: 37.29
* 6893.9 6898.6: 40.85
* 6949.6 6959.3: 37.94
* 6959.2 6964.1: 42.57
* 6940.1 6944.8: 41.17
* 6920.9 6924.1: 42.55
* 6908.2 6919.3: 40.92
